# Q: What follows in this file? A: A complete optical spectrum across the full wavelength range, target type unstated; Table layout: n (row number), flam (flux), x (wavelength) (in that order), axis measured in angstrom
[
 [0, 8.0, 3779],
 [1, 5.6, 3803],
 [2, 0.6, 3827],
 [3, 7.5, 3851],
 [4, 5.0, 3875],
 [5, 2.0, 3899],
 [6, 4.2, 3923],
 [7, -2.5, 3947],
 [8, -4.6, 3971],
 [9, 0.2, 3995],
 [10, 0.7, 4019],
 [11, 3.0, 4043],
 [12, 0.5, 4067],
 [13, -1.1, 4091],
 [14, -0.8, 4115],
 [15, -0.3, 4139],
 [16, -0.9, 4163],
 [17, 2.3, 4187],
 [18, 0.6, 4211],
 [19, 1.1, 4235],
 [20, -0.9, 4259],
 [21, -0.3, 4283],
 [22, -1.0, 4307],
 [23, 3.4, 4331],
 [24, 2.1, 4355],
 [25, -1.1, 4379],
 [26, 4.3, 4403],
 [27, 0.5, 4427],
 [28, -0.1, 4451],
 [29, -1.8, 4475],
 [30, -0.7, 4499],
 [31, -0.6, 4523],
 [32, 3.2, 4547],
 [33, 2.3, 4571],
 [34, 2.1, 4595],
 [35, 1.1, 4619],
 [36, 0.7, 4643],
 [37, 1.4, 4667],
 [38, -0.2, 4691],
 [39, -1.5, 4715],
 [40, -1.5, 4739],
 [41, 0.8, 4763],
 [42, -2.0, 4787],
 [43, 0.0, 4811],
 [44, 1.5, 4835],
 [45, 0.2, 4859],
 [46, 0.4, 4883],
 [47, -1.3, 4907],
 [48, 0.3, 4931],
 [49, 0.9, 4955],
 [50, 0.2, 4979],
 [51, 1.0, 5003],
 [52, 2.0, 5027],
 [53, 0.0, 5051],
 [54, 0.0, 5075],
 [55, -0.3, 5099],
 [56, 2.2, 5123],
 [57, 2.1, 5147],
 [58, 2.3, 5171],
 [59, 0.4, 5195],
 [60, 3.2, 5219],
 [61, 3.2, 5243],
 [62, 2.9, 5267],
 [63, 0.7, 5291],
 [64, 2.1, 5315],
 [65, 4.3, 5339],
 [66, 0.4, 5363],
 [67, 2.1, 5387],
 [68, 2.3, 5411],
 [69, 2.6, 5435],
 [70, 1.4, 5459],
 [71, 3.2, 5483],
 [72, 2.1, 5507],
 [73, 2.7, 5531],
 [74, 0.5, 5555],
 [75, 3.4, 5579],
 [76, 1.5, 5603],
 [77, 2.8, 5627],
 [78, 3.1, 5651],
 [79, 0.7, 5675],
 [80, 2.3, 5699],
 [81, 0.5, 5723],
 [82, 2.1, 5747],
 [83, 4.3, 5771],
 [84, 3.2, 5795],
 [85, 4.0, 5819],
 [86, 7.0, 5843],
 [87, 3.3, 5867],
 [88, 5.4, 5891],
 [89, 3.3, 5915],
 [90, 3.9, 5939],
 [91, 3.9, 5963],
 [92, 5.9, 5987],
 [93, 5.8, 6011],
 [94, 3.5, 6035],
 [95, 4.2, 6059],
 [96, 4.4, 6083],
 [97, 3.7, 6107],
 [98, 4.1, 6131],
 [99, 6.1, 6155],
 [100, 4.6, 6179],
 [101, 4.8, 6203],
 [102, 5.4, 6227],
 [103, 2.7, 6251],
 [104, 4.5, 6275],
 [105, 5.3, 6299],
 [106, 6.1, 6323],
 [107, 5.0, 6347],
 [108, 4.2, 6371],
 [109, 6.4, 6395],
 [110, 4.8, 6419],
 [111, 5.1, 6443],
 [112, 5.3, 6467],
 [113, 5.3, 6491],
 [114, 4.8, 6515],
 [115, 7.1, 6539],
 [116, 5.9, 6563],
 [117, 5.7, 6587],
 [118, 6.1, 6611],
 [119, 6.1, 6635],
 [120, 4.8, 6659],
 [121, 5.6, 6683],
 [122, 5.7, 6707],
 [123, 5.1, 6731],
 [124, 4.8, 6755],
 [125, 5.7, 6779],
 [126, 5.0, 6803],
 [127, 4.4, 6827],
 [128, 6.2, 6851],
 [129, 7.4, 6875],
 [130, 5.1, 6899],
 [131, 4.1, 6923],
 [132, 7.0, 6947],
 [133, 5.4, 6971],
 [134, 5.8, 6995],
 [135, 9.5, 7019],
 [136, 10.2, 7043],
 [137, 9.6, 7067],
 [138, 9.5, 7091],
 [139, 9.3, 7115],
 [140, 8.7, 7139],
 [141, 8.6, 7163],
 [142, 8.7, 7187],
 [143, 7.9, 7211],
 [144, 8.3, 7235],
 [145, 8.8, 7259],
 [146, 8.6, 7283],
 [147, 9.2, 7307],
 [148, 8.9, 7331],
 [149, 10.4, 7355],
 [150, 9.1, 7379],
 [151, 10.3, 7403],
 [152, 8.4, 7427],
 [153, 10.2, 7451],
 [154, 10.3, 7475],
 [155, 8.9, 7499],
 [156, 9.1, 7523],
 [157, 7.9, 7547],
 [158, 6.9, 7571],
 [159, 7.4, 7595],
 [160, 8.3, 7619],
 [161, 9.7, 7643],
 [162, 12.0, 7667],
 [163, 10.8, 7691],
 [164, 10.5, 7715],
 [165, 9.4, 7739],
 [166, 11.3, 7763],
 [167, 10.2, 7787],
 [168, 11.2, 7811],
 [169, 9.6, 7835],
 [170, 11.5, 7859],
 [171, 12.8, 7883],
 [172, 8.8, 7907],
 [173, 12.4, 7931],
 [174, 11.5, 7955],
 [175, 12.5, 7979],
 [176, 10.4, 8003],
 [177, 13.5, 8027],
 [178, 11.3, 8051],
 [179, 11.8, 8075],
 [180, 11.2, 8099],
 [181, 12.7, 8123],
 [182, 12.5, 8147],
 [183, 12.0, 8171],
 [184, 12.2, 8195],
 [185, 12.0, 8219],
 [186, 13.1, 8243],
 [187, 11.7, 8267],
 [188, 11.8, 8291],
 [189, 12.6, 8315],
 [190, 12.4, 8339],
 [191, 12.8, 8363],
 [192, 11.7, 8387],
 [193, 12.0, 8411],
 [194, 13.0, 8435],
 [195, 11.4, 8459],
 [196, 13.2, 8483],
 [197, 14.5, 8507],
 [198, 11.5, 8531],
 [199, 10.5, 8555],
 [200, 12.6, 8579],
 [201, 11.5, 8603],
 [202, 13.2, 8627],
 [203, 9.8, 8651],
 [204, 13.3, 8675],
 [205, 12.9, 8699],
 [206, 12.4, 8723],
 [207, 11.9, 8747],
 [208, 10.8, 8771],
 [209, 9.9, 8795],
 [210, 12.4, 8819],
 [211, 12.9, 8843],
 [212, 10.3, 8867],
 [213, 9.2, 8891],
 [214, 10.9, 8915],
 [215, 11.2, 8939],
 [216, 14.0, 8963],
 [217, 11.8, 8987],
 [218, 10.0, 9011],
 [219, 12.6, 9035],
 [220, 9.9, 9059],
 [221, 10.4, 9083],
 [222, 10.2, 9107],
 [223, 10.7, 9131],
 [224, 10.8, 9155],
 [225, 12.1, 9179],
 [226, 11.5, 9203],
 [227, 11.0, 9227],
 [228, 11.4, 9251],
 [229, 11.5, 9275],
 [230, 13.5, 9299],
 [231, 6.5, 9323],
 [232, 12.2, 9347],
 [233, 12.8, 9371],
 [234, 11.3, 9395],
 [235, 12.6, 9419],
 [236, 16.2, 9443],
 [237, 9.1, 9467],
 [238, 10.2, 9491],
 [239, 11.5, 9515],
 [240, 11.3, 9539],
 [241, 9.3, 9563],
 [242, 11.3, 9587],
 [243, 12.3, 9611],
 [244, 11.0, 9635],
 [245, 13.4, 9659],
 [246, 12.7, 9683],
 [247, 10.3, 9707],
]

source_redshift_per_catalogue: 0.76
